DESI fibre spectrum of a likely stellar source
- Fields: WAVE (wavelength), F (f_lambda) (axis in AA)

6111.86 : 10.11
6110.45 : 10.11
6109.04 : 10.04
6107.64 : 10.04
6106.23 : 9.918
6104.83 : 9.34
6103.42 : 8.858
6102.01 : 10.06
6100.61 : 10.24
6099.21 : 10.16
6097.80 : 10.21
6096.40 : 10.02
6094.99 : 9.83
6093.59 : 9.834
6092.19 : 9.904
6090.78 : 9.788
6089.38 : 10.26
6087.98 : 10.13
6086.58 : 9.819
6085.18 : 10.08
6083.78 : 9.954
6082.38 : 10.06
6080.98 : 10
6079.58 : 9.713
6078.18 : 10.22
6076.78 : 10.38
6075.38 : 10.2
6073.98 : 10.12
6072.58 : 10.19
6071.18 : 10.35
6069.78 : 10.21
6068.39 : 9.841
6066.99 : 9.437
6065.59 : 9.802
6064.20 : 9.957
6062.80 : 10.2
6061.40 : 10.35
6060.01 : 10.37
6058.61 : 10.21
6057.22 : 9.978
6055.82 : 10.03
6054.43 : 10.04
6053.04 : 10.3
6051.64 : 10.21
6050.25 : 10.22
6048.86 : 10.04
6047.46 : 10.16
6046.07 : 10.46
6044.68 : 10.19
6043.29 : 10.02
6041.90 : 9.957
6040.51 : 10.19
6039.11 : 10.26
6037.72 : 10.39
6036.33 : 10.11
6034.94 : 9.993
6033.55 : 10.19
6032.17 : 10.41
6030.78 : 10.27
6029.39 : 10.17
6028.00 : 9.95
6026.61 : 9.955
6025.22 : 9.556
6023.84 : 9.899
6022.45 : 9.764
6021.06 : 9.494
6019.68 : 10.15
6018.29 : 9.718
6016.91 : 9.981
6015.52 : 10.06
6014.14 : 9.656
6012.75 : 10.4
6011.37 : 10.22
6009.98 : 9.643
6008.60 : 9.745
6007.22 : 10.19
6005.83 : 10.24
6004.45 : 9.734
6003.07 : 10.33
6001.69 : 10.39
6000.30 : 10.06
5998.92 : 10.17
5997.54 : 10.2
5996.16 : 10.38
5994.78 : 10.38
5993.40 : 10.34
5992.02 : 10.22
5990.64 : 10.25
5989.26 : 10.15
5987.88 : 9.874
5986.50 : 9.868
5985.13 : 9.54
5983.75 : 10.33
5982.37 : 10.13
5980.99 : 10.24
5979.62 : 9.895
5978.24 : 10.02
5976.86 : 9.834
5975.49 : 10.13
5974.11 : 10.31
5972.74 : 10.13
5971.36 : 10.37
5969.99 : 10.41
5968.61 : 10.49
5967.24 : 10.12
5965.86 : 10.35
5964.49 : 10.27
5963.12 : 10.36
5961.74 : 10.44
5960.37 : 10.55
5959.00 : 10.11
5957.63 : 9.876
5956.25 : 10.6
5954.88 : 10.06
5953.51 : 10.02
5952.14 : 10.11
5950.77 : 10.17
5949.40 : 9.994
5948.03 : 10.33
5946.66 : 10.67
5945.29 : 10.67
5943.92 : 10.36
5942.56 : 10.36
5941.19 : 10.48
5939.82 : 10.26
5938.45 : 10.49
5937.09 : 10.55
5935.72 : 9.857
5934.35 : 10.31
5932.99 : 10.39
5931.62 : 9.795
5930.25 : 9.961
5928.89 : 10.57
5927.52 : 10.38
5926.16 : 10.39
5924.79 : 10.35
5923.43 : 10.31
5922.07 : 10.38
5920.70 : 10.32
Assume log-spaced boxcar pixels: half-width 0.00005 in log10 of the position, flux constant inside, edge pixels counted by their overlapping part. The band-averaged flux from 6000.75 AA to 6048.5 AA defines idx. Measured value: 10.1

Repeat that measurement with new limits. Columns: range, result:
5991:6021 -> 10.1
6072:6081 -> 10.1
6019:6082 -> 10.1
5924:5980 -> 10.3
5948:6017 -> 10.1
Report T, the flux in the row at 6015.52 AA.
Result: 10.06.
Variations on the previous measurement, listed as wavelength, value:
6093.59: 9.834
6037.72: 10.39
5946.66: 10.67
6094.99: 9.83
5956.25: 10.6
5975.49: 10.13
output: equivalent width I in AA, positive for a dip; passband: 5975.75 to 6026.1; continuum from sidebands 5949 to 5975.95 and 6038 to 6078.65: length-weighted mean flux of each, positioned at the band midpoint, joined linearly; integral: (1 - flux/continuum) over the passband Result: 0.85 AA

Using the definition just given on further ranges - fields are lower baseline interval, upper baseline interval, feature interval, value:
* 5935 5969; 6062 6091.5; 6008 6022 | 0.4 AA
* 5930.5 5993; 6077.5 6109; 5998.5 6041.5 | 0.2 AA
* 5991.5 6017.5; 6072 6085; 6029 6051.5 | -0.2 AA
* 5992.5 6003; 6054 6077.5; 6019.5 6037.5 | 0.3 AA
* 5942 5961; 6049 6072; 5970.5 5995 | 0.3 AA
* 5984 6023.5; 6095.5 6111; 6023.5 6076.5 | -0.7 AA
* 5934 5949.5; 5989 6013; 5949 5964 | 0.2 AA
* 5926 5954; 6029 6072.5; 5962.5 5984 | 0.1 AA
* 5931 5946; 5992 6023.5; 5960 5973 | -0.2 AA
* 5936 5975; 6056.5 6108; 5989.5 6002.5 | -0.1 AA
